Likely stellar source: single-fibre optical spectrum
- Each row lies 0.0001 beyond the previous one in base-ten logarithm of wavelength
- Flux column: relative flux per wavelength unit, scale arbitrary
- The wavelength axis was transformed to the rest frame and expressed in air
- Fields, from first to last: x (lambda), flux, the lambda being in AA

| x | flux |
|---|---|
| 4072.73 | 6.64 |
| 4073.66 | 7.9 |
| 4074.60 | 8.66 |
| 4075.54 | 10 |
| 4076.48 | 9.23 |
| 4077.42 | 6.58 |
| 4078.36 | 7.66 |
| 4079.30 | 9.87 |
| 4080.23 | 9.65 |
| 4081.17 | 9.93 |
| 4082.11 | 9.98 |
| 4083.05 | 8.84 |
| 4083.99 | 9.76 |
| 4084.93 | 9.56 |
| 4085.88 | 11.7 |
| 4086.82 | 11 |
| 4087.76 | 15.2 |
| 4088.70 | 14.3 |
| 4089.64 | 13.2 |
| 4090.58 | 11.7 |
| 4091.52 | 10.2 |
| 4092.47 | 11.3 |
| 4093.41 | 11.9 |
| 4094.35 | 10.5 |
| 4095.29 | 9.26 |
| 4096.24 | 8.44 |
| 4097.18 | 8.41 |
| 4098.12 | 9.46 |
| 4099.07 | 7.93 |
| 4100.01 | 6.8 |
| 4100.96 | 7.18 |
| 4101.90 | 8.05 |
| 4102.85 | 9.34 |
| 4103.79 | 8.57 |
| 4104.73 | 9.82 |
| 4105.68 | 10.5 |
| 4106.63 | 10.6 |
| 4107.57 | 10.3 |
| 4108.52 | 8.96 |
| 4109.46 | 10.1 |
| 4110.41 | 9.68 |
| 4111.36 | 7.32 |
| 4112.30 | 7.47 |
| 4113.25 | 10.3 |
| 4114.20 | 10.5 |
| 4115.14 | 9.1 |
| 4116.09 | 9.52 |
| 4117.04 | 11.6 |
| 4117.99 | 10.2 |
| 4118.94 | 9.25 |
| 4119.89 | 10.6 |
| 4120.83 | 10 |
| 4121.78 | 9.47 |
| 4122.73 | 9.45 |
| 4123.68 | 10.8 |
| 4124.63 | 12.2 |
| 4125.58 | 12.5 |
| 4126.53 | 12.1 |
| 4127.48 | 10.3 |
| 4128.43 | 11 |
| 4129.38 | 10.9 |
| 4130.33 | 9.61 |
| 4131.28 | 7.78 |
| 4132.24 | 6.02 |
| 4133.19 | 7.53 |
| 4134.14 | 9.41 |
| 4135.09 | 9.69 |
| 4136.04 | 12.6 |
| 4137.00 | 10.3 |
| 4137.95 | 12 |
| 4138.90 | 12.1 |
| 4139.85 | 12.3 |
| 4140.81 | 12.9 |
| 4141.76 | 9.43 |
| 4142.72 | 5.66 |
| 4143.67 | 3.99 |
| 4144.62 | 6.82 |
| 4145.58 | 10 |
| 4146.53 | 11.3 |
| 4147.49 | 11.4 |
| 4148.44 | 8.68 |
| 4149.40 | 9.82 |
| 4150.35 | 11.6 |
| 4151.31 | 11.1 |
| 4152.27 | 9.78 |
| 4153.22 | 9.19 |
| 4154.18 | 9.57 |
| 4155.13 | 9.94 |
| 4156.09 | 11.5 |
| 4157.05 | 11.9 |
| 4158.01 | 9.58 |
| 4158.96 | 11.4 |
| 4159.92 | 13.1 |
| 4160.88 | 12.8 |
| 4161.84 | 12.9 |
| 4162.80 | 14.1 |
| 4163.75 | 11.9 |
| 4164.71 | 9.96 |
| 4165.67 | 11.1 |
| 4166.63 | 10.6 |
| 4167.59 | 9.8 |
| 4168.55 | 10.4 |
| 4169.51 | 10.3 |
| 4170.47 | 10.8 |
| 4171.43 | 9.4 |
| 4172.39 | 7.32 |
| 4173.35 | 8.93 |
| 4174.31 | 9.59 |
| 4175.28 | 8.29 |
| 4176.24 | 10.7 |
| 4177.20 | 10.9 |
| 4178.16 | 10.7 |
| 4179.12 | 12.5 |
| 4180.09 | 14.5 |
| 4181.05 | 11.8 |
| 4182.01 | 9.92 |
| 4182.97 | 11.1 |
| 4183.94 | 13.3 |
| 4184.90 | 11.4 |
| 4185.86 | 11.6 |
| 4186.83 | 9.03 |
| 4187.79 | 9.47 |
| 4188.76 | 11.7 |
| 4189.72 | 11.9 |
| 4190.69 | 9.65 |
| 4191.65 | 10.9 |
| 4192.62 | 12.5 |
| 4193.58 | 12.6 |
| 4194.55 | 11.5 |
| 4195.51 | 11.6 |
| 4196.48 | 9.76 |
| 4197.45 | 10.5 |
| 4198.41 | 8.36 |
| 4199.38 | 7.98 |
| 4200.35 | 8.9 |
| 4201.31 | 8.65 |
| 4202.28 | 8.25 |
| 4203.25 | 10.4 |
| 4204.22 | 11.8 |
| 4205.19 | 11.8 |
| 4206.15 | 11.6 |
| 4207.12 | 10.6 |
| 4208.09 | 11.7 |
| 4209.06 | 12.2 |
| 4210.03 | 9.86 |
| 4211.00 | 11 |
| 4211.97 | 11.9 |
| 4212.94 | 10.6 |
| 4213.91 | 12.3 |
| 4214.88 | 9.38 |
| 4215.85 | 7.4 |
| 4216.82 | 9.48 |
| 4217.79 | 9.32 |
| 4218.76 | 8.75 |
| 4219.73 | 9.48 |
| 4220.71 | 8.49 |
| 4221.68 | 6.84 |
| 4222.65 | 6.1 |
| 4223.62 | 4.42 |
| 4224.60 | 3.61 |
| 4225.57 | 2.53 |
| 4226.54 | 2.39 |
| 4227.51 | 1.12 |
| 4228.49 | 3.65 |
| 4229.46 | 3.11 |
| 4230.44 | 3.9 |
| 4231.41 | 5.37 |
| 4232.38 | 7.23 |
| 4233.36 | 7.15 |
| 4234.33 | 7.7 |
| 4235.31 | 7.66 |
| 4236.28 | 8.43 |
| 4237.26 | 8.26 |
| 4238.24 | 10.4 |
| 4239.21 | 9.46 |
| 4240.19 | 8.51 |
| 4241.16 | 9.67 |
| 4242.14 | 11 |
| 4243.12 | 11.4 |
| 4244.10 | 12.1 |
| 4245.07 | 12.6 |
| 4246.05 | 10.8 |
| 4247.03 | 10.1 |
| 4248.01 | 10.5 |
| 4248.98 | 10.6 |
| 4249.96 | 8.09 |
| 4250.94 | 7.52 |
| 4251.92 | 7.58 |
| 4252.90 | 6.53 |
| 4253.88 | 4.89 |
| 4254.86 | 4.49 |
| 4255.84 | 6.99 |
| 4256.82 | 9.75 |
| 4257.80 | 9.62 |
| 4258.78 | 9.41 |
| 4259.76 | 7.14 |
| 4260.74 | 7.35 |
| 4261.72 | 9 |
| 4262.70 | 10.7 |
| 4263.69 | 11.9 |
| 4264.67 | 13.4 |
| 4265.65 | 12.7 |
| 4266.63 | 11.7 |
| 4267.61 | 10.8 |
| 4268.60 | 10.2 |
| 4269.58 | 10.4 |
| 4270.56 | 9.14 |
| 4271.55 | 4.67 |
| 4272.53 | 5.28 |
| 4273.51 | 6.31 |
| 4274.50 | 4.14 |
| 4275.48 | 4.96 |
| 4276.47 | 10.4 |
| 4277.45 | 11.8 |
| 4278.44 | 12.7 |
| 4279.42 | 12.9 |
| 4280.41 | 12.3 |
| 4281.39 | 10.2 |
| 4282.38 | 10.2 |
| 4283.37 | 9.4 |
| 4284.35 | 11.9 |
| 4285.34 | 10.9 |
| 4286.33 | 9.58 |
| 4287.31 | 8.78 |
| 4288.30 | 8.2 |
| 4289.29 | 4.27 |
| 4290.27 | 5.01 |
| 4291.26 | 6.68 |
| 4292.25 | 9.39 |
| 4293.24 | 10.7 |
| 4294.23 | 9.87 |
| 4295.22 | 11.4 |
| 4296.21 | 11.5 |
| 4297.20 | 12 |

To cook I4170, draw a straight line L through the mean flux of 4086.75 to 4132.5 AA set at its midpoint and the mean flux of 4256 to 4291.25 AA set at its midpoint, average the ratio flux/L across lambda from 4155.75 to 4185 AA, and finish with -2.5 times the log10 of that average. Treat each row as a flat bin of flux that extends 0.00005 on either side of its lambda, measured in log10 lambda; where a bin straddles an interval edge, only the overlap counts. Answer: -0.13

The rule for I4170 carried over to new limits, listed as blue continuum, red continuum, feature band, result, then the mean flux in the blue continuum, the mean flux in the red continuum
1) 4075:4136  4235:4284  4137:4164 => -0.09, 9.86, 9.34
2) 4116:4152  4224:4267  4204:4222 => -0.18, 10.1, 8.12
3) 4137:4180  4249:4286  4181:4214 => -0.08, 10.4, 9.14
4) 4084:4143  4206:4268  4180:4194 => -0.23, 10.1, 8.58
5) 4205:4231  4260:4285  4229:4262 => 0.06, 7.85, 9.76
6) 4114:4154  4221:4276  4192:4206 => -0.18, 10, 7.89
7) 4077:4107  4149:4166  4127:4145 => 0.13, 9.91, 11.2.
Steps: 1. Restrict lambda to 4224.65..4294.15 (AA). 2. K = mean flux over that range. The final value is 8.49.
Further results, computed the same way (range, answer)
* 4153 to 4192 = 10.9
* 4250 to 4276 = 8.33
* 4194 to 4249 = 8.76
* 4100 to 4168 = 10.1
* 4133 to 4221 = 10.5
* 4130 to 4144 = 9.47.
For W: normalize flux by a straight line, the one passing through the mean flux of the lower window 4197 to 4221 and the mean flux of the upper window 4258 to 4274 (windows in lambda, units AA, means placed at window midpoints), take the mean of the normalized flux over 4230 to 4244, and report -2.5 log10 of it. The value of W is 0.16 mag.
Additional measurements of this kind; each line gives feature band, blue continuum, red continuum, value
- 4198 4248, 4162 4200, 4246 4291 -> 0.159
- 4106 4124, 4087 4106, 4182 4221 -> 0.047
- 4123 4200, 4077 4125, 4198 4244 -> -0.159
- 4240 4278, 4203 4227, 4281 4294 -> -0.023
